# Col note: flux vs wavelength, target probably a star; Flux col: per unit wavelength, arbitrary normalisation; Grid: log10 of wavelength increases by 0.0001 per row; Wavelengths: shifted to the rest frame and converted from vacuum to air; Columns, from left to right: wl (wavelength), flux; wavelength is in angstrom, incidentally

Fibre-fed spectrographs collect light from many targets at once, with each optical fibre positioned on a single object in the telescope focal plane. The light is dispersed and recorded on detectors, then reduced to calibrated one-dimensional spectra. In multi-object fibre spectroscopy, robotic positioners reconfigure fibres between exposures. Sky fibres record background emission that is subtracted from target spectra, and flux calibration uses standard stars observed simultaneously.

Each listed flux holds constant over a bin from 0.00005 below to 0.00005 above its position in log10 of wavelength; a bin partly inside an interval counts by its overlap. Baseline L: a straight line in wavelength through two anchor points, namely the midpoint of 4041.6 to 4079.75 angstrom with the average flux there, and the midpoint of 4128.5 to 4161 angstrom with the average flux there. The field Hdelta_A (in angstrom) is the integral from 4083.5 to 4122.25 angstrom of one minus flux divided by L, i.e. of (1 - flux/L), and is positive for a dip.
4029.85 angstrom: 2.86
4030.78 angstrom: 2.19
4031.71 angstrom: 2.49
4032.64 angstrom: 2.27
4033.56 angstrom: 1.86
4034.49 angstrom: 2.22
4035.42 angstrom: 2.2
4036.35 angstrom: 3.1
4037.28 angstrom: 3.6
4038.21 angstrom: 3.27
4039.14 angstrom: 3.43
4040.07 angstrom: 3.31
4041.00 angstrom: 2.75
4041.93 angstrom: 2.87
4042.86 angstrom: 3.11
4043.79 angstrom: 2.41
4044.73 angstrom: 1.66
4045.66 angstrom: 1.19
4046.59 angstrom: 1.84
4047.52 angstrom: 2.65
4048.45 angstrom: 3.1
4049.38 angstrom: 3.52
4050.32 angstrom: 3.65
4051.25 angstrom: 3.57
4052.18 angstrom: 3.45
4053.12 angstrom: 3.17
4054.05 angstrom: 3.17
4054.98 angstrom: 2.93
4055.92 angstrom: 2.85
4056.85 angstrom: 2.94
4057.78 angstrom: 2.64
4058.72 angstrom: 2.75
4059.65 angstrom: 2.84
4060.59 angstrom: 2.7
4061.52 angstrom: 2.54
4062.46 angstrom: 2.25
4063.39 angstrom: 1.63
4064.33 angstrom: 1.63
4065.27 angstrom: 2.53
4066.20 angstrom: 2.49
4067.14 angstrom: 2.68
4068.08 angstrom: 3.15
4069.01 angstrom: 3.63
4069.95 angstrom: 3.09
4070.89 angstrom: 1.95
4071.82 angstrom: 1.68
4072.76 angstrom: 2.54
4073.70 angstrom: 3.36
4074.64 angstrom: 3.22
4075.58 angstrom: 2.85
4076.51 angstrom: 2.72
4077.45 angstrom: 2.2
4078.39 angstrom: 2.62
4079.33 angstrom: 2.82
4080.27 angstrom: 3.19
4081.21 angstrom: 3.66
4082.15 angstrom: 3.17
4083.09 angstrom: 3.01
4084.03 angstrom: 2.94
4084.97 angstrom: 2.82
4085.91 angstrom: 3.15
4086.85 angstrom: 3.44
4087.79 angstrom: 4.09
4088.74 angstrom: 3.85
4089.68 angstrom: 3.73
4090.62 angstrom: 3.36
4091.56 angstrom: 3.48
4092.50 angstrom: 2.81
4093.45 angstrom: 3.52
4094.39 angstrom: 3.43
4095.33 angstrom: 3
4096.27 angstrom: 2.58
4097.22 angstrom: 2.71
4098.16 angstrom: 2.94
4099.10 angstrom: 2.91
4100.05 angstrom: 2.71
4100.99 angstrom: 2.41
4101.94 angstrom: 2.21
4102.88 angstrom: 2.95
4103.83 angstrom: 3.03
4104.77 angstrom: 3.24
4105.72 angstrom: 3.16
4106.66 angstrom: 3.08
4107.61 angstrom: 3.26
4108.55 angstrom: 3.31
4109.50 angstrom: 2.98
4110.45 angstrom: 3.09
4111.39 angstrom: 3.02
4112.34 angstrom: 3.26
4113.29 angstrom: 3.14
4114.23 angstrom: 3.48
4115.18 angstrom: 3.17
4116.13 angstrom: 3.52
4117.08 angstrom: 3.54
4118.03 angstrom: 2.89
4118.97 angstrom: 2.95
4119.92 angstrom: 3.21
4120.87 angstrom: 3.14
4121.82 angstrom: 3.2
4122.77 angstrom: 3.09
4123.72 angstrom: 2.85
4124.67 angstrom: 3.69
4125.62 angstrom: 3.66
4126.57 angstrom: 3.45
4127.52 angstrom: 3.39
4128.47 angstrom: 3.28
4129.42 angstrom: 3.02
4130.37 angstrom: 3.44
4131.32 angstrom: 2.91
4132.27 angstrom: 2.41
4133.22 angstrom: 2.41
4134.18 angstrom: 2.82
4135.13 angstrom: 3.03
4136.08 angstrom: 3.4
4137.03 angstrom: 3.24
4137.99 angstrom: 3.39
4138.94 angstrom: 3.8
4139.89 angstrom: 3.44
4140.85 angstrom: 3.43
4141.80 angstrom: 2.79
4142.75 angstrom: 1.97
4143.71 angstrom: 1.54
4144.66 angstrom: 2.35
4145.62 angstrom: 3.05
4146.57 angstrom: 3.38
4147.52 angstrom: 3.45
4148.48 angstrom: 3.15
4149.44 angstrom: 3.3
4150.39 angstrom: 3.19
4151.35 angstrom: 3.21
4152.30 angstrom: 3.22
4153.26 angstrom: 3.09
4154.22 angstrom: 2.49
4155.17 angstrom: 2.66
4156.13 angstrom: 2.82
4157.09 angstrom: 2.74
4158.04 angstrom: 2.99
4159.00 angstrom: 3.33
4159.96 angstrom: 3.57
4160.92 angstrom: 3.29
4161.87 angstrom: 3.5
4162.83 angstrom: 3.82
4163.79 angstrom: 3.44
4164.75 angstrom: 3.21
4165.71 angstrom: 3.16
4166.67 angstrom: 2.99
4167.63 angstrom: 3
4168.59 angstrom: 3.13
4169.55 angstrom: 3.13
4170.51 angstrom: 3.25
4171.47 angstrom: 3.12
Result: -3.9 angstrom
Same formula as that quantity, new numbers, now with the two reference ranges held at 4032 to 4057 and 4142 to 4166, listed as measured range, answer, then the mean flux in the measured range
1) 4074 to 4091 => -1.57 angstrom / 3.16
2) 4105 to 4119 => -1.18 angstrom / 3.2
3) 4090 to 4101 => -0.40 angstrom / 3.02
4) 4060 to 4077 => 1.61 angstrom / 2.59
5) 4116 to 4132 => -1.39 angstrom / 3.23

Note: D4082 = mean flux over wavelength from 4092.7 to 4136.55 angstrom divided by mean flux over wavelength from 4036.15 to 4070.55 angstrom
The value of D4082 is 1.1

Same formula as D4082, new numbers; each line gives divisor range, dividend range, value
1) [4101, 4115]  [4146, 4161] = 1.02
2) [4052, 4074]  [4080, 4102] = 1.18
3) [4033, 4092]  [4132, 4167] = 1.07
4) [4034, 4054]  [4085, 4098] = 1.15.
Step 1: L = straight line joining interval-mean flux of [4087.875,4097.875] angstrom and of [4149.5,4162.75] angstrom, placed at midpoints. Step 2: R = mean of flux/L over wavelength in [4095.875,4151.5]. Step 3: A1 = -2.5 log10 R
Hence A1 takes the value 0.05 mag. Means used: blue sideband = 3.27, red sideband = 3.12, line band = 3.06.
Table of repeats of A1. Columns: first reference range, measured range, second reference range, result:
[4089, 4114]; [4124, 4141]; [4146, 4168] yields -0.03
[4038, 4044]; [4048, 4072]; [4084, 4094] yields 0.14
